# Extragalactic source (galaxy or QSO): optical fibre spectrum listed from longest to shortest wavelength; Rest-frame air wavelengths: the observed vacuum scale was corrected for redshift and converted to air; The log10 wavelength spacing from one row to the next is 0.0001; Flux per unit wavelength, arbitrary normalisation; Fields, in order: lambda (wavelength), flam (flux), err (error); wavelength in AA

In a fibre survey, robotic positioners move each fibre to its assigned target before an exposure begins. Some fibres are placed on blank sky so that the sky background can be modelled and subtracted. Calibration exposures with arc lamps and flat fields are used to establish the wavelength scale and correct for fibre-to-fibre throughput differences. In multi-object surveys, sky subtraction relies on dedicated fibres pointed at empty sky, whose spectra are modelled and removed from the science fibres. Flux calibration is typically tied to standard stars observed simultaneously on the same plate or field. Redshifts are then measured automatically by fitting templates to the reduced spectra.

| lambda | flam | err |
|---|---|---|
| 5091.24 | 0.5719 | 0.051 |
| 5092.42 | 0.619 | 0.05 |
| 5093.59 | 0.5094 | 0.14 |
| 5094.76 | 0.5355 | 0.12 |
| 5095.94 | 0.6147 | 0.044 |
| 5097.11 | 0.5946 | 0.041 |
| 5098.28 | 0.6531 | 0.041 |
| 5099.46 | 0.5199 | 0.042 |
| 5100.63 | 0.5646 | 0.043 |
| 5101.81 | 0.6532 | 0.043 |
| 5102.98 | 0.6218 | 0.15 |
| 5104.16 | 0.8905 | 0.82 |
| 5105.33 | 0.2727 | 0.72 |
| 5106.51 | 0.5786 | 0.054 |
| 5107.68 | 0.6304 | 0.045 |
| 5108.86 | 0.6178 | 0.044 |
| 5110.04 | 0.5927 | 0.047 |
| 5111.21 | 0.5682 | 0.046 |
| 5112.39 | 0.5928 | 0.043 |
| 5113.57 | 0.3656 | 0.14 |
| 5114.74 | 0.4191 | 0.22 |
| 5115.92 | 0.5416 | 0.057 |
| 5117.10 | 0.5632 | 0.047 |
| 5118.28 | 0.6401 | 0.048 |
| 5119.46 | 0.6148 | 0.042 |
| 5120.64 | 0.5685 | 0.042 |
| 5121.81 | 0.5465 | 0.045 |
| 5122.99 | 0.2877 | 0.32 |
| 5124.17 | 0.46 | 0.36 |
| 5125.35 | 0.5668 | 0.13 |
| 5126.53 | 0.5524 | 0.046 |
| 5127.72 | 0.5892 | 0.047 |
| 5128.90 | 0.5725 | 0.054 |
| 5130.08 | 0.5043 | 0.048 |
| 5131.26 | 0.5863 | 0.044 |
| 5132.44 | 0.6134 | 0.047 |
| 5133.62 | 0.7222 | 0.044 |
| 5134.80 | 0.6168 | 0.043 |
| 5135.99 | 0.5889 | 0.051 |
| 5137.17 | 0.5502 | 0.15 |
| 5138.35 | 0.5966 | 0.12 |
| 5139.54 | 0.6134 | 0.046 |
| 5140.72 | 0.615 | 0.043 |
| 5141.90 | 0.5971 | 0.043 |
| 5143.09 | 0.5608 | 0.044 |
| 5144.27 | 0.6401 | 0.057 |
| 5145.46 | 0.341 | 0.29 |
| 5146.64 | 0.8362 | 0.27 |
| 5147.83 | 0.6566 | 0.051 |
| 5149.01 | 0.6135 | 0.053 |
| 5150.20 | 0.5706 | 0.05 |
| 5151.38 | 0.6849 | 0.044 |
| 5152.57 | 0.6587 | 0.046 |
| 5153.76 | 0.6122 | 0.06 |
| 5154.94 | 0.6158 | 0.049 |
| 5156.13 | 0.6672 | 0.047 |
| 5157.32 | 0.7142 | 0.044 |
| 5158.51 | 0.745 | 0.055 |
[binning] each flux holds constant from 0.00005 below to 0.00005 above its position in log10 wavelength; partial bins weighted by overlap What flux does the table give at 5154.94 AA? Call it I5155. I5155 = 0.6158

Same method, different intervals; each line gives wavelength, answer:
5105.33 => 0.2727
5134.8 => 0.6168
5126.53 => 0.5524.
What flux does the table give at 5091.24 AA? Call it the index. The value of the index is 0.5719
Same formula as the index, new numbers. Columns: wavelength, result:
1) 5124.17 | 0.46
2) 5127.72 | 0.5892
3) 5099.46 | 0.5199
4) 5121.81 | 0.5465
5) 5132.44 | 0.6134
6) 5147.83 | 0.6566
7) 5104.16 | 0.8905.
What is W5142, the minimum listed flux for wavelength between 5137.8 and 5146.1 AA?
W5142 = 0.341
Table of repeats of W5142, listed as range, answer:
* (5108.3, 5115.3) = 0.3656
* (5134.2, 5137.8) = 0.5502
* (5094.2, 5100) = 0.5199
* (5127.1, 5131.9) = 0.5043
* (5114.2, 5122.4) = 0.4191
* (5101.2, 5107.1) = 0.2727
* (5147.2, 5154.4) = 0.5706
